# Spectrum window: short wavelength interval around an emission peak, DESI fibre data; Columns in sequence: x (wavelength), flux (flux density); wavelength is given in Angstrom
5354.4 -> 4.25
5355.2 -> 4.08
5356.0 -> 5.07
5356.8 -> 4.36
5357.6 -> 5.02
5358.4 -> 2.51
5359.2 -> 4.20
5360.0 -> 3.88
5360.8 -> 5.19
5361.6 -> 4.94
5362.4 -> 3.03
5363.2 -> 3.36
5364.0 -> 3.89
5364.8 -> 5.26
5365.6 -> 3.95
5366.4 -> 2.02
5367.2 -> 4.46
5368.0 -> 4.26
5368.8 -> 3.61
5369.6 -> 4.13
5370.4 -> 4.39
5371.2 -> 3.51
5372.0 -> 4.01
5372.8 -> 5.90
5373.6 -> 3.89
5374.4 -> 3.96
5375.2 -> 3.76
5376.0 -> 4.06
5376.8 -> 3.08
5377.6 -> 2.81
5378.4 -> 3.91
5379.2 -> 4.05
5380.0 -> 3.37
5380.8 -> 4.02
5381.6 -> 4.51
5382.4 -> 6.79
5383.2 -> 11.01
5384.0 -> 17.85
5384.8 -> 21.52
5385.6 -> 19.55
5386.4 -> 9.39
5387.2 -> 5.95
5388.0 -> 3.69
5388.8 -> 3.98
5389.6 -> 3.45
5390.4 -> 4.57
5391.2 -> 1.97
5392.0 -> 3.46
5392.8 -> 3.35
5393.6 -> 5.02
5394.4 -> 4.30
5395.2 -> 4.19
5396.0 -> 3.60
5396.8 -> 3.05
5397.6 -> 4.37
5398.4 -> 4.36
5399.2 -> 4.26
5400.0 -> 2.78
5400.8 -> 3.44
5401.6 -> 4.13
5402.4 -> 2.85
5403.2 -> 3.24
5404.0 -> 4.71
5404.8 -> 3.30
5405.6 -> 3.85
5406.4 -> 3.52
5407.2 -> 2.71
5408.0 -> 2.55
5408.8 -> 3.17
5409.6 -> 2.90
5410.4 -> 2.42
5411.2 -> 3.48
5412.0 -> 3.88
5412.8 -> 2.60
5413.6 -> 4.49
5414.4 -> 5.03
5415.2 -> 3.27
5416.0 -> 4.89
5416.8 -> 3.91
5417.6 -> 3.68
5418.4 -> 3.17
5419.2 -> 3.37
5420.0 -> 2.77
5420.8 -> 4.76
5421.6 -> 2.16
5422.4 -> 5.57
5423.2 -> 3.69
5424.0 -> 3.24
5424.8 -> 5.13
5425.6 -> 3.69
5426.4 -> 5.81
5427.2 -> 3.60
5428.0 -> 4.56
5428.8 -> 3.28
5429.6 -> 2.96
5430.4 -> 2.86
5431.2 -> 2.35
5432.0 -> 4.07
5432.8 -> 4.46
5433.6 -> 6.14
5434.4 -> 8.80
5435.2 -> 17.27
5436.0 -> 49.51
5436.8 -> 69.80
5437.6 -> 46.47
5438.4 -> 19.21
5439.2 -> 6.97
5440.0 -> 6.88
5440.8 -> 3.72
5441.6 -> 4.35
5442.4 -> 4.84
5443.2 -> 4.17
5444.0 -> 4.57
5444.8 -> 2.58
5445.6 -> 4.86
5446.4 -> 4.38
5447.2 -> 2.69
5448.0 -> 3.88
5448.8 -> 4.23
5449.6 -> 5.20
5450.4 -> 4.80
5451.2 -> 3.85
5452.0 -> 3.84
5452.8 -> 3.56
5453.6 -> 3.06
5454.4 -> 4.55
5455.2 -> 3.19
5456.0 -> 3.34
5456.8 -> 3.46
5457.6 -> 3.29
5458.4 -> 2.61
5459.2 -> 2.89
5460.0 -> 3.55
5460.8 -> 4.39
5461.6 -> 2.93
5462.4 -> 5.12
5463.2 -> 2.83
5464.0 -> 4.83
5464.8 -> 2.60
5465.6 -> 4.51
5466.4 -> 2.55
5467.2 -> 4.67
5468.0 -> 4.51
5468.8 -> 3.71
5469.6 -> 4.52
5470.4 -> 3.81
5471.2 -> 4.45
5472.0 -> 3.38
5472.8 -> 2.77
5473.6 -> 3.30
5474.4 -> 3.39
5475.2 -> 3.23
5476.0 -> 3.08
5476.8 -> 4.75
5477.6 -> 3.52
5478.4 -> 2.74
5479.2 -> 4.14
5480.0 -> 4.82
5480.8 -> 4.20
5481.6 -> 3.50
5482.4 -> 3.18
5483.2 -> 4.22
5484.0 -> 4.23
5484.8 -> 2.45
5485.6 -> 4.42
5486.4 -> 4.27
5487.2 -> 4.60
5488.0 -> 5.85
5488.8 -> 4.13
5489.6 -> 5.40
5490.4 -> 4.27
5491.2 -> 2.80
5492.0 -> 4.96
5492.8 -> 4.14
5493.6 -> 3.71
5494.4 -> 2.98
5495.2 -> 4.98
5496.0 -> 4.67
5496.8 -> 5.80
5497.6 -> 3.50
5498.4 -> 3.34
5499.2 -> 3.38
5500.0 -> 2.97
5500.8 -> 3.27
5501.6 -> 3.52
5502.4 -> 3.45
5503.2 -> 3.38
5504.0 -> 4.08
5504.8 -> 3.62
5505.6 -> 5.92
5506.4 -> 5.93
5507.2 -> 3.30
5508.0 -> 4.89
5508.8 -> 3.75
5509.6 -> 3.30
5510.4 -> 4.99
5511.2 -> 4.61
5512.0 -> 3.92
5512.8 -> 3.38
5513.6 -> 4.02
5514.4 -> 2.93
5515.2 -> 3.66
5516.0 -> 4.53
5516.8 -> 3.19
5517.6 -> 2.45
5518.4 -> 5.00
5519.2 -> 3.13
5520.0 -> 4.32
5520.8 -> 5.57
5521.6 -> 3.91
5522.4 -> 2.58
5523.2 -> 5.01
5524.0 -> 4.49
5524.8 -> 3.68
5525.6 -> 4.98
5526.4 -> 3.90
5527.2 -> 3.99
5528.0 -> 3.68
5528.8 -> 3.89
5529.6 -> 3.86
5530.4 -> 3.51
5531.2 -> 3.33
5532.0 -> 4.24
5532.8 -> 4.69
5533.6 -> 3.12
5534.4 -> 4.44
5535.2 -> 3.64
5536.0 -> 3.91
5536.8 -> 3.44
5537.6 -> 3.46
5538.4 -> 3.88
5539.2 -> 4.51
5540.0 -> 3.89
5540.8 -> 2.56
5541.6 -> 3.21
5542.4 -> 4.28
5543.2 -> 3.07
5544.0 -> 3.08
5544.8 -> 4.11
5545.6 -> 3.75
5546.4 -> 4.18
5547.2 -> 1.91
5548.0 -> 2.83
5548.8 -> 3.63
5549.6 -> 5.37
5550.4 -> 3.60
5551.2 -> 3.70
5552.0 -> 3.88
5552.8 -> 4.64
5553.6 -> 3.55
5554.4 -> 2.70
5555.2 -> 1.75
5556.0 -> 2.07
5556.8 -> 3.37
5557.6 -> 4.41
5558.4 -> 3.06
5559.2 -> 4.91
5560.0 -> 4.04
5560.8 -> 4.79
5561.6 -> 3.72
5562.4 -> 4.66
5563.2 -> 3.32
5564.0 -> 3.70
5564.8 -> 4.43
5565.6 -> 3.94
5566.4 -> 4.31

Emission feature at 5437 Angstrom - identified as [O III] 5007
